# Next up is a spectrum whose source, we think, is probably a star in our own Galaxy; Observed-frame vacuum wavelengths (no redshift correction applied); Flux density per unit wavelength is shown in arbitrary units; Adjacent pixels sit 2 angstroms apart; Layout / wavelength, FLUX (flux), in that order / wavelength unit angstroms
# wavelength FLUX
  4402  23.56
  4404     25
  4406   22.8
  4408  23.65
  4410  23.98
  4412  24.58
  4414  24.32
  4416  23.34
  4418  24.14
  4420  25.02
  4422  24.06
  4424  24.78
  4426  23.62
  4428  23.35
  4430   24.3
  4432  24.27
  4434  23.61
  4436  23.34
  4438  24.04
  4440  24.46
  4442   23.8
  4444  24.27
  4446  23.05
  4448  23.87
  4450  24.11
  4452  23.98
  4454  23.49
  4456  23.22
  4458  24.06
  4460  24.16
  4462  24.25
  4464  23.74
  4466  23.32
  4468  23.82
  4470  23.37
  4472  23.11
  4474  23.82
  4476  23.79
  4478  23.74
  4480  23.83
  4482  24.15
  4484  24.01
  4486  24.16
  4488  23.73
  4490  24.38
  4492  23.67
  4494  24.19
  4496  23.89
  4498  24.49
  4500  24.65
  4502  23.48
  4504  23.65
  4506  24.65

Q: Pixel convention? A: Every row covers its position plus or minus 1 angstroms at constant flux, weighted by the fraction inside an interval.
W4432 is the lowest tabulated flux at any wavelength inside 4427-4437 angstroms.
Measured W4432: 23.34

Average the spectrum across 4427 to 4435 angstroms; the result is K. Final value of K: 23.9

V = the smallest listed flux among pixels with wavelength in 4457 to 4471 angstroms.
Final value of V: 23.32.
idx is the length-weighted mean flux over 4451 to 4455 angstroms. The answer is 23.7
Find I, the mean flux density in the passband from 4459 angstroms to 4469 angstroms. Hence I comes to 23.9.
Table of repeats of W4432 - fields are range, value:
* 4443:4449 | 23.05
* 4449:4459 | 23.22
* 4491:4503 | 23.48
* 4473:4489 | 23.73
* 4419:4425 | 24.06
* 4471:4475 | 23.11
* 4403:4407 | 22.8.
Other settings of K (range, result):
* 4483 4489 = 24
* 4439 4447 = 23.9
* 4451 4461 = 23.8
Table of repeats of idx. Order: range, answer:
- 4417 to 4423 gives 24.4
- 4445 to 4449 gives 23.5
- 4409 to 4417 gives 24.1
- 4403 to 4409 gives 23.8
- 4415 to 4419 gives 23.7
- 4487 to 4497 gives 24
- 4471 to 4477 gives 23.6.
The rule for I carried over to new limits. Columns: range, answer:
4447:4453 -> 24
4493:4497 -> 24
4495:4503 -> 24.1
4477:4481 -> 23.8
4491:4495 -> 23.9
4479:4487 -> 24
